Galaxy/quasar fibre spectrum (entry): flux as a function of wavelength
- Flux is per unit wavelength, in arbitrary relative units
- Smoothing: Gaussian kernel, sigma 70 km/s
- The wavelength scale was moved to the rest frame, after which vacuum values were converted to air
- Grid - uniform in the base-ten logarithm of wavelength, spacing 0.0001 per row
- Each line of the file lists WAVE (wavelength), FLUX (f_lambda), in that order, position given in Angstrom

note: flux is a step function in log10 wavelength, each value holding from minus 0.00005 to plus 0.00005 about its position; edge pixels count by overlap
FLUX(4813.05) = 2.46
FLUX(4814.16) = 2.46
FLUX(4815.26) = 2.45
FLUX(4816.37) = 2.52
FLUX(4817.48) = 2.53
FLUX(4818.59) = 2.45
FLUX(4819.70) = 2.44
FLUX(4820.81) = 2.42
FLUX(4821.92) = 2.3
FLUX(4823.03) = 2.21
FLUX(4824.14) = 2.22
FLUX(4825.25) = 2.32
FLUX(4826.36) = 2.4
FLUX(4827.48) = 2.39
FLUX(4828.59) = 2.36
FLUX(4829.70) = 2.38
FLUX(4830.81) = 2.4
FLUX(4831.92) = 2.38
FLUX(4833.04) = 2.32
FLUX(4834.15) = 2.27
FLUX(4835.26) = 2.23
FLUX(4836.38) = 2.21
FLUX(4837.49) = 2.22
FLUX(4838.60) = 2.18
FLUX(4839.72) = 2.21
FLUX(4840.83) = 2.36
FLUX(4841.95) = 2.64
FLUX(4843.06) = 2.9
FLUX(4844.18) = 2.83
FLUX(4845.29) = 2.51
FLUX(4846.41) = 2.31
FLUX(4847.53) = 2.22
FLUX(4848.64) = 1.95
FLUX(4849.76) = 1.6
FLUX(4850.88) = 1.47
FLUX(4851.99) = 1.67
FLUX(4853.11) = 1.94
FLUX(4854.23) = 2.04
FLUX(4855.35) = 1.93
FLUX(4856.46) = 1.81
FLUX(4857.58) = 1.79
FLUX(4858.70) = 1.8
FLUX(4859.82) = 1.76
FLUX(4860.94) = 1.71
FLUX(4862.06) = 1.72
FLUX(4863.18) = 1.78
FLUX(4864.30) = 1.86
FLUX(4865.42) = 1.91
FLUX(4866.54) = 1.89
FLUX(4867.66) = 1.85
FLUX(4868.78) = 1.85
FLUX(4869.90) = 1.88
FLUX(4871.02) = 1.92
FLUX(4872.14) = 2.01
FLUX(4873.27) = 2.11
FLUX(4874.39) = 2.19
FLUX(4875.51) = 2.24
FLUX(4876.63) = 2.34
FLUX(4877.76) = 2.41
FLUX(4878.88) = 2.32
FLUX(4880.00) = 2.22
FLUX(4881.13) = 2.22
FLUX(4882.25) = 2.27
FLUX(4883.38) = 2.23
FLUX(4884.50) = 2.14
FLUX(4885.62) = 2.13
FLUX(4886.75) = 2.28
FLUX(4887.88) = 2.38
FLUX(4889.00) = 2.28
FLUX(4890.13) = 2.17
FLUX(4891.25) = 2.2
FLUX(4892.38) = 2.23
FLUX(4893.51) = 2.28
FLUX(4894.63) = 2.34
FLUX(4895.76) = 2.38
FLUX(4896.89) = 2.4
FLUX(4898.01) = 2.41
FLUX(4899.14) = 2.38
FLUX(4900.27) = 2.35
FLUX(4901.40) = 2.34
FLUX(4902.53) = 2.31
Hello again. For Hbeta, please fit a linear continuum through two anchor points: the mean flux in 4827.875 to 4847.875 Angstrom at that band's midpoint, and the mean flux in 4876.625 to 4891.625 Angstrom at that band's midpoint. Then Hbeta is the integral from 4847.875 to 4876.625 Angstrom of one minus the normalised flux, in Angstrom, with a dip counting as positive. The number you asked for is 5.4 Angstrom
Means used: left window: 2.39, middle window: 1.88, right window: 2.25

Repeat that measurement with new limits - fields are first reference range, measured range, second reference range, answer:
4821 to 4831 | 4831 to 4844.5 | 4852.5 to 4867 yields -1.5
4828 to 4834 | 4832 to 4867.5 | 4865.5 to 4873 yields 1.3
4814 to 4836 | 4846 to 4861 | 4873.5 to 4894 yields 2.9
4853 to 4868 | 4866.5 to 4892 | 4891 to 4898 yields -0.7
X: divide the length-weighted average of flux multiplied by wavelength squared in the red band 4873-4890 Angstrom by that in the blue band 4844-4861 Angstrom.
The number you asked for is 1.2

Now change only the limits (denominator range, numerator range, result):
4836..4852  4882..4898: 1.03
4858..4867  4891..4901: 1.31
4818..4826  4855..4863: 0.77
